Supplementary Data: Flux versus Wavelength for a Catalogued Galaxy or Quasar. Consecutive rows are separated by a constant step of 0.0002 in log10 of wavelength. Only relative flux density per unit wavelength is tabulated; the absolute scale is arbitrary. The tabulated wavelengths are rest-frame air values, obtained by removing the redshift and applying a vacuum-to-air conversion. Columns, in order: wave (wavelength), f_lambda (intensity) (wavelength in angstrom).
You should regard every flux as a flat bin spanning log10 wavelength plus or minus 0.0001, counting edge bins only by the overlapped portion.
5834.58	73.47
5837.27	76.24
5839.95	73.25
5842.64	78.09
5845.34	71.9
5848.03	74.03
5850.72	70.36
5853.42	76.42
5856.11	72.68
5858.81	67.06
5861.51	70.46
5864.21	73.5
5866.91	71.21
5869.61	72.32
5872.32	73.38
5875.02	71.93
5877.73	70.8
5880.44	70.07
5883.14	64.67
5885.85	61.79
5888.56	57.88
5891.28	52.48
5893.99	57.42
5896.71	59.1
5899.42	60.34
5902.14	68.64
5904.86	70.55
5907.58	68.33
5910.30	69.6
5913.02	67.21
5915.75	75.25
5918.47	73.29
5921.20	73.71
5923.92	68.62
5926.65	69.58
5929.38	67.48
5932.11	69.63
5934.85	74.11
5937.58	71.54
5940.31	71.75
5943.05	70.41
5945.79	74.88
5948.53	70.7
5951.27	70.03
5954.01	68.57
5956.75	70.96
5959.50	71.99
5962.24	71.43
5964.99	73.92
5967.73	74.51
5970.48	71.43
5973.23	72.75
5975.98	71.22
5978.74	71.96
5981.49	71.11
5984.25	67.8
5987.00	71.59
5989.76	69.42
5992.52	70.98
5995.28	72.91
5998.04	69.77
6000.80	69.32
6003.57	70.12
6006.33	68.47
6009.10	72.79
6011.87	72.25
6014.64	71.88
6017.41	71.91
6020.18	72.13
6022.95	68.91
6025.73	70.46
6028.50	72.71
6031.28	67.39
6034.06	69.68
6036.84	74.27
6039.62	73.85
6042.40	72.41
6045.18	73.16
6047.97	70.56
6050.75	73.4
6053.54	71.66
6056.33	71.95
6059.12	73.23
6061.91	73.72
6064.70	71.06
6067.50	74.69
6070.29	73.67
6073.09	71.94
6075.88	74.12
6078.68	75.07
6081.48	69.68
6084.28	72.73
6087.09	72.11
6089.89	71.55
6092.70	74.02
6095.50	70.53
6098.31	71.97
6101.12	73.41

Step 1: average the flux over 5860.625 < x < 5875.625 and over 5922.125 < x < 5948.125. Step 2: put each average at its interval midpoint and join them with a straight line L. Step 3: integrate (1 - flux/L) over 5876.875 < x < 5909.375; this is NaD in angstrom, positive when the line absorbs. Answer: 3.7 angstrom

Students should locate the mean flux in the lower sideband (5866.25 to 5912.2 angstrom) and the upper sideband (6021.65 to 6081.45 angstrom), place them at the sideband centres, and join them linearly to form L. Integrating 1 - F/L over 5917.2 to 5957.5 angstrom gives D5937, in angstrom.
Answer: -2.0 angstrom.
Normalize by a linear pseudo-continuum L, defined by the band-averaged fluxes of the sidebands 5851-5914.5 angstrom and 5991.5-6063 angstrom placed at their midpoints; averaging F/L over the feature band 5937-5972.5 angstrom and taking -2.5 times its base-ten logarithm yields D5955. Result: -0.04 mag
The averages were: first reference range 67.3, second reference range 71.5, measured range 71.7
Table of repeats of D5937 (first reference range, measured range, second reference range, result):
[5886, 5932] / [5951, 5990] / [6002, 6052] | -1.4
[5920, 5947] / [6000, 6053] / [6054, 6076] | 0.8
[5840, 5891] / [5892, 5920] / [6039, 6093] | 1.6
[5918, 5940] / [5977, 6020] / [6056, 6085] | 0.6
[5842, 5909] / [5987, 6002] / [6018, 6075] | 0.1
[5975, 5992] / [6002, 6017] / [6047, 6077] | 0.0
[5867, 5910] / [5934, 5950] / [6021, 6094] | -1.1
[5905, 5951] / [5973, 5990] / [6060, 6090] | 0.2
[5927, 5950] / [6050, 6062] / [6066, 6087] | 0.0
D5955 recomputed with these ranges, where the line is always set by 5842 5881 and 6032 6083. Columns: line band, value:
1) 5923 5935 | 0.04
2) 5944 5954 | 0.02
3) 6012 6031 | 0.02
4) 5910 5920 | 0.01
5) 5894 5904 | 0.16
